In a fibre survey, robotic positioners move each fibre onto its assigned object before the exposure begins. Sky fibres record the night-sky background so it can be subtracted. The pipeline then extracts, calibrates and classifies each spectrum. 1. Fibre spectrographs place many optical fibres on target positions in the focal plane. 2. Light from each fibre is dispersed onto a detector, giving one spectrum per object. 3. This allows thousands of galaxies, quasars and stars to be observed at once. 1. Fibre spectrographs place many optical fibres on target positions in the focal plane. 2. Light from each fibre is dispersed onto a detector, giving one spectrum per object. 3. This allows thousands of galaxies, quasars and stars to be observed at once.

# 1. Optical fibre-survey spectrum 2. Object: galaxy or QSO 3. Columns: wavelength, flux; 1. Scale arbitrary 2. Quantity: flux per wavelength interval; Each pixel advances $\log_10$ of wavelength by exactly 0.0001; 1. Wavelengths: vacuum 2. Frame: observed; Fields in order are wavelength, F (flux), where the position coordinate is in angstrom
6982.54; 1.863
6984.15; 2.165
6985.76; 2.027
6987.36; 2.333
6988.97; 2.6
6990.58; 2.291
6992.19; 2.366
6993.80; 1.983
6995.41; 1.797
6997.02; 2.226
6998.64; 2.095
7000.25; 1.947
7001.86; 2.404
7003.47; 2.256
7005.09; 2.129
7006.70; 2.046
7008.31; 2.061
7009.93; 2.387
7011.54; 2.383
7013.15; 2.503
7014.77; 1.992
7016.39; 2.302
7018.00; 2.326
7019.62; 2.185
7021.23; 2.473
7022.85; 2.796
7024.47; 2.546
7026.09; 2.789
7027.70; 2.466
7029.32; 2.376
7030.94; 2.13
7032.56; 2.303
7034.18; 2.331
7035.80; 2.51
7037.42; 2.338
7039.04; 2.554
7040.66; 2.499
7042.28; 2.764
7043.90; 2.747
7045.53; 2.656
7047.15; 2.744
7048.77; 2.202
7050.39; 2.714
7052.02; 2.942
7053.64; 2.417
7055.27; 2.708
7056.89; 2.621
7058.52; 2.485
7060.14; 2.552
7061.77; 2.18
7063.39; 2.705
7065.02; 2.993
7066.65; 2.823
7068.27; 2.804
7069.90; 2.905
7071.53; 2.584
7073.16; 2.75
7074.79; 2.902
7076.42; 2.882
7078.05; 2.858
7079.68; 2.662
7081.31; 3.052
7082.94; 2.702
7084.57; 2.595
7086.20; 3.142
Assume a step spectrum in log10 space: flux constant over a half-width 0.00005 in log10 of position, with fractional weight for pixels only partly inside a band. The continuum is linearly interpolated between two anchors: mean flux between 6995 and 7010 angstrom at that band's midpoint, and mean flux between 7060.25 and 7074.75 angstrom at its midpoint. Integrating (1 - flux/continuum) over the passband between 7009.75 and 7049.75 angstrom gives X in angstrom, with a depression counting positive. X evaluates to -1.32 angstrom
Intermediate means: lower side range 2.13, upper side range 2.72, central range 2.45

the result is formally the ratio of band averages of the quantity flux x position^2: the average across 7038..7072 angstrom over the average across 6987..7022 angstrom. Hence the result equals 1.2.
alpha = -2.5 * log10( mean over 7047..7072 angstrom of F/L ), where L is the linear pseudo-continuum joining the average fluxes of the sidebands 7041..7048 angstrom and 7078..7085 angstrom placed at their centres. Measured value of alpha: 0.04 mag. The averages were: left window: 2.71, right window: 2.78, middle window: 2.65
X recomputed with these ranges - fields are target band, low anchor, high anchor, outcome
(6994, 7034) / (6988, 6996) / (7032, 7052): 1.4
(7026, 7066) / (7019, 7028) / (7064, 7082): 2.0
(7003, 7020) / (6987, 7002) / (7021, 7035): 0.7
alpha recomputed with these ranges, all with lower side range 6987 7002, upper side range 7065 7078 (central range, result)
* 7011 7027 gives -0.02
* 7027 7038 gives 0.07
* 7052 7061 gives 0.04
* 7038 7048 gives -0.03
